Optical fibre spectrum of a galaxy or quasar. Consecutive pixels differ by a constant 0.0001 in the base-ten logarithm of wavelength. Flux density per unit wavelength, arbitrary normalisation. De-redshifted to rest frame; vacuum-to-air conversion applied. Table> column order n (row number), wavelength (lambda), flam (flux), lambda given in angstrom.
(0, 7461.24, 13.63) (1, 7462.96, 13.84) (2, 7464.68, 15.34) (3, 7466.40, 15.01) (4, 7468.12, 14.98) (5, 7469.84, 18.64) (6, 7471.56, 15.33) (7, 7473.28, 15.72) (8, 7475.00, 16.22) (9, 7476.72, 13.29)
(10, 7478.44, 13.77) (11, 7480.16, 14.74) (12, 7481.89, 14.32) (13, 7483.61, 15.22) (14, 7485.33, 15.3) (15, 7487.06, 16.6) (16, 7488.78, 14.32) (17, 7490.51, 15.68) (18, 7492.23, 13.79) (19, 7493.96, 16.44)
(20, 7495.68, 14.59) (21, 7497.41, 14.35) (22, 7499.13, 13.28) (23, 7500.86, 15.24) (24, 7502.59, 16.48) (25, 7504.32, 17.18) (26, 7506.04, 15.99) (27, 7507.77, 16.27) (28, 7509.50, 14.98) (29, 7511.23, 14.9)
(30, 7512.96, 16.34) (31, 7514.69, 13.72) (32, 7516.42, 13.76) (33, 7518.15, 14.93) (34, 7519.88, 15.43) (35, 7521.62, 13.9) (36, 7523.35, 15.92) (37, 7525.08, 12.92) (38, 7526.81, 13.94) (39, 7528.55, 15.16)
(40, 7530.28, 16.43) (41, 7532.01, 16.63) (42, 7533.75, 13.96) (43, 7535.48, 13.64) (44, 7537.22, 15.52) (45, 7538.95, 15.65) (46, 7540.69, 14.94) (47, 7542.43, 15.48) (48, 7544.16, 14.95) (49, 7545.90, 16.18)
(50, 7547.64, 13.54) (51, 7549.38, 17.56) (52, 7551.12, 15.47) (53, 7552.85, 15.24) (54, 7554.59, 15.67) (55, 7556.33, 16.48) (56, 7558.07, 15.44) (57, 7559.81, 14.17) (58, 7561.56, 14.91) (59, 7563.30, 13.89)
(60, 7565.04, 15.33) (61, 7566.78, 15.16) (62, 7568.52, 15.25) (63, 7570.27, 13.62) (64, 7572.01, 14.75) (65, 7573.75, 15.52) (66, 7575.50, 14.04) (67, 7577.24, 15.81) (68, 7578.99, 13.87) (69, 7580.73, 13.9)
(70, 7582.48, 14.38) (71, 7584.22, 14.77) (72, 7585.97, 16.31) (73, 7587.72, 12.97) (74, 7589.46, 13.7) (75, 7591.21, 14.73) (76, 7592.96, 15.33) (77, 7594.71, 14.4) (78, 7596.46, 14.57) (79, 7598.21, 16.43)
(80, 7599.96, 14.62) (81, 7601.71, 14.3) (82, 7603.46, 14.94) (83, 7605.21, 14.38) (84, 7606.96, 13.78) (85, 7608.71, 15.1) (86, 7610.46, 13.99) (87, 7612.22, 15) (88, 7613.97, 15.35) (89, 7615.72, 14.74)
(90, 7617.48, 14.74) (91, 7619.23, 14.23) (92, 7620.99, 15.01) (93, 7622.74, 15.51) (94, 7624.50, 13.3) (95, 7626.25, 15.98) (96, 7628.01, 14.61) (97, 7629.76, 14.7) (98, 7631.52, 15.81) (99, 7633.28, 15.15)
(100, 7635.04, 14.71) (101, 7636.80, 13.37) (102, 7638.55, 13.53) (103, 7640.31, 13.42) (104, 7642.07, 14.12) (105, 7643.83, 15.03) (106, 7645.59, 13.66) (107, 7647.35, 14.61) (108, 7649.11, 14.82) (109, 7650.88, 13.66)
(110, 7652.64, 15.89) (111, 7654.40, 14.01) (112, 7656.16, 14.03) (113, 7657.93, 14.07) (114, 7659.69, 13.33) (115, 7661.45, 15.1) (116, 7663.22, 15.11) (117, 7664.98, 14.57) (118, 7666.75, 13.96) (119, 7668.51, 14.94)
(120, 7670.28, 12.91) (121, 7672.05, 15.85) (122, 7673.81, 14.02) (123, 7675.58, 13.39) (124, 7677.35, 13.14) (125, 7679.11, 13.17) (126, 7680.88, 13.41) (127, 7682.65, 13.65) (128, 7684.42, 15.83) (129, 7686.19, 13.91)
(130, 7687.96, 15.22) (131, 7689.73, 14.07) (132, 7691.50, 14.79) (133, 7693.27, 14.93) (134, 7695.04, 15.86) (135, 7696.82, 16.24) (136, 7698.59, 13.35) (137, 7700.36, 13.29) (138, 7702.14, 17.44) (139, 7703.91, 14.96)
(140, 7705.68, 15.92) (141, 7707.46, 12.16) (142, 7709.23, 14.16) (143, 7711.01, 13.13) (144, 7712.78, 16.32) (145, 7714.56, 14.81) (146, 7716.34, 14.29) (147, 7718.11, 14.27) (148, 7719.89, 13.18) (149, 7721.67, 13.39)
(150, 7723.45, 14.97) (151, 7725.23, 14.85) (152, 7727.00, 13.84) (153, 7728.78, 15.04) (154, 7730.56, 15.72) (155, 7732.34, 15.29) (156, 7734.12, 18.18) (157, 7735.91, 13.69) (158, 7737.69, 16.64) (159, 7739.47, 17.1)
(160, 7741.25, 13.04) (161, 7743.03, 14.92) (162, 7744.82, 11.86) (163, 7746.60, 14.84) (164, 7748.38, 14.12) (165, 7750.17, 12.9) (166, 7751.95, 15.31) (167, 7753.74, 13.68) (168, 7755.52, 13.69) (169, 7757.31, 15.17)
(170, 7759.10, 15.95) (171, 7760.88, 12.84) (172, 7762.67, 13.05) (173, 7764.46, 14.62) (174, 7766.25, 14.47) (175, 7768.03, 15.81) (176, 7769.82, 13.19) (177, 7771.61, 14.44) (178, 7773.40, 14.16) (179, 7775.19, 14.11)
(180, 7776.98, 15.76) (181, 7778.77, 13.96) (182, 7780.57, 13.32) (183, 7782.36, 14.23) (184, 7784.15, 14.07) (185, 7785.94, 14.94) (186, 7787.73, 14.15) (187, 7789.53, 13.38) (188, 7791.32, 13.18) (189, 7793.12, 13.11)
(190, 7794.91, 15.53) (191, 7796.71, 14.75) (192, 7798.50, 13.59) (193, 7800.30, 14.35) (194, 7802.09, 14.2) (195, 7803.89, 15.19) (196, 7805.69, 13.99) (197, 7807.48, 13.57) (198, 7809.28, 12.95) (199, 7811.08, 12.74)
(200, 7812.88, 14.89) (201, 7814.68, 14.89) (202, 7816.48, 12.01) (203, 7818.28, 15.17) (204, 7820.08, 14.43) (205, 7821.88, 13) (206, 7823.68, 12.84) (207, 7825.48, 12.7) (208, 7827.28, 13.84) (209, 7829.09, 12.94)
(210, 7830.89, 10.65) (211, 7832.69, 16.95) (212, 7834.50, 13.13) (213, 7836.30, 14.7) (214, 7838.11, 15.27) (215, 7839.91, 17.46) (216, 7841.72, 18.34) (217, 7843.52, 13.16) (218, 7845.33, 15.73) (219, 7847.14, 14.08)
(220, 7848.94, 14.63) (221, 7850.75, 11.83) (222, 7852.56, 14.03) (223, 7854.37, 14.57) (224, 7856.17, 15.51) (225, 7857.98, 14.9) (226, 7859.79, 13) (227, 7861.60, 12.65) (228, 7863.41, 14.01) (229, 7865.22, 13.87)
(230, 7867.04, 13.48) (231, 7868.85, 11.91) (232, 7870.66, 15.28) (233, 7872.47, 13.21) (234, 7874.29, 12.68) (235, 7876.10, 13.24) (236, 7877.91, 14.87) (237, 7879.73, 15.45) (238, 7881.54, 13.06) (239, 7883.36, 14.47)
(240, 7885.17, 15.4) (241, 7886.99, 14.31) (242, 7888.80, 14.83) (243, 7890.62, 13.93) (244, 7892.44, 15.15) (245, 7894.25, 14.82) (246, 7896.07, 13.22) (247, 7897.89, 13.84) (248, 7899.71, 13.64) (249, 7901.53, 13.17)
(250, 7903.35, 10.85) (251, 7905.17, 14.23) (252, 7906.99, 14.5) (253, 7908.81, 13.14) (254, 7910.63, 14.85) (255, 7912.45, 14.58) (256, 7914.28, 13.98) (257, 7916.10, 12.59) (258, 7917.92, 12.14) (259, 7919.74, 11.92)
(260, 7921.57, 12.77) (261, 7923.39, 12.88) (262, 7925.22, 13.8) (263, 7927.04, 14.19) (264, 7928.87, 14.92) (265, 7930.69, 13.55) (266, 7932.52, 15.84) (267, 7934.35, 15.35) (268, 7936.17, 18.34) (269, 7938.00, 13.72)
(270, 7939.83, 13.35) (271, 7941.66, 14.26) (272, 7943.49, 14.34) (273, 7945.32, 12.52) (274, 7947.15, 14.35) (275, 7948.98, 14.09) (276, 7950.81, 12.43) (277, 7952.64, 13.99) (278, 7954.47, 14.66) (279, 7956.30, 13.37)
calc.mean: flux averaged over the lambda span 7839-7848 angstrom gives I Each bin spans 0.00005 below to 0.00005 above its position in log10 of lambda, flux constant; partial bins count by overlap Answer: 15.8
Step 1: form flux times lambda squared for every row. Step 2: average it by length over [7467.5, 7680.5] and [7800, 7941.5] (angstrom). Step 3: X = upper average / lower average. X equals 1.02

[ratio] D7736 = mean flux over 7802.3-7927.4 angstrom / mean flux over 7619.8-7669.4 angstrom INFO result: 0.96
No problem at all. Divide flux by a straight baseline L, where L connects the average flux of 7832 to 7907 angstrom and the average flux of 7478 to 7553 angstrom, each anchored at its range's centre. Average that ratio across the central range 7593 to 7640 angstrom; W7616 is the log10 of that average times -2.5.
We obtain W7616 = 0.01 mag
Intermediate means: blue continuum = 15.1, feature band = 14.7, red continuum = 14.2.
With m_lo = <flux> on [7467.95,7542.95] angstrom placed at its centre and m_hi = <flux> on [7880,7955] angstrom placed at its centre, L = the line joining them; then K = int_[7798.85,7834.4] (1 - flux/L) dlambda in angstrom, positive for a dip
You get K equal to 1.28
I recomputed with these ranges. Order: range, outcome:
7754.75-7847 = 14.2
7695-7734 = 14.7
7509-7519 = 14.8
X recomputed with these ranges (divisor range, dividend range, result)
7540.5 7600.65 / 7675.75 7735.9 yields 1.01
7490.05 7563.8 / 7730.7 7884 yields 1.01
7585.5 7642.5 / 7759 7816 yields 1.01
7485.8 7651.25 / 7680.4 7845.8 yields 1.02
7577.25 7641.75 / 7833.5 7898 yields 1.04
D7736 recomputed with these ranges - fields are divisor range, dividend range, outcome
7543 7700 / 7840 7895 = 0.97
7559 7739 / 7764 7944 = 0.96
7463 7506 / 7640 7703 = 0.95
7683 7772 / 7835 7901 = 0.98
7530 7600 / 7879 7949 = 0.93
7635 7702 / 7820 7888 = 0.98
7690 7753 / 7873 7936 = 0.95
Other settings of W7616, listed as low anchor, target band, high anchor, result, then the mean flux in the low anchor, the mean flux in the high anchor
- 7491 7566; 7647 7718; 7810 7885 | 0.01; 15.1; 14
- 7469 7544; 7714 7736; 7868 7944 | -0.02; 15.1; 14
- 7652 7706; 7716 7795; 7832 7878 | 0.00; 14.5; 14.3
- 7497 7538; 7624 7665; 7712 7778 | 0.02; 15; 14.6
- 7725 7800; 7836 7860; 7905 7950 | -0.05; 14.4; 14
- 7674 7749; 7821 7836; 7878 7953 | 0.07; 14.6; 14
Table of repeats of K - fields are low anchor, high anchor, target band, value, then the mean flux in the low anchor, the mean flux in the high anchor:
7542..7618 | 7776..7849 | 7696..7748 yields -0.93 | 14.9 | 14.2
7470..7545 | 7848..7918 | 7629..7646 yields 0.34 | 15.1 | 13.9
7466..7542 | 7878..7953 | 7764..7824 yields 0.93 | 15.1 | 14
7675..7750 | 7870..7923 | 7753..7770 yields 0.07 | 14.6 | 13.8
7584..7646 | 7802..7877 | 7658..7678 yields 0.35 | 14.6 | 14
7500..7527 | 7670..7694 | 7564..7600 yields 0.06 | 15.1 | 14.2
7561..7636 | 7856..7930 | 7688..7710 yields -0.58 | 14.7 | 13.8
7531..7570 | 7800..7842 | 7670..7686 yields 0.79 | 15.2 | 14.1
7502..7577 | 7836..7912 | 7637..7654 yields 0.66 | 15.1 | 14.2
